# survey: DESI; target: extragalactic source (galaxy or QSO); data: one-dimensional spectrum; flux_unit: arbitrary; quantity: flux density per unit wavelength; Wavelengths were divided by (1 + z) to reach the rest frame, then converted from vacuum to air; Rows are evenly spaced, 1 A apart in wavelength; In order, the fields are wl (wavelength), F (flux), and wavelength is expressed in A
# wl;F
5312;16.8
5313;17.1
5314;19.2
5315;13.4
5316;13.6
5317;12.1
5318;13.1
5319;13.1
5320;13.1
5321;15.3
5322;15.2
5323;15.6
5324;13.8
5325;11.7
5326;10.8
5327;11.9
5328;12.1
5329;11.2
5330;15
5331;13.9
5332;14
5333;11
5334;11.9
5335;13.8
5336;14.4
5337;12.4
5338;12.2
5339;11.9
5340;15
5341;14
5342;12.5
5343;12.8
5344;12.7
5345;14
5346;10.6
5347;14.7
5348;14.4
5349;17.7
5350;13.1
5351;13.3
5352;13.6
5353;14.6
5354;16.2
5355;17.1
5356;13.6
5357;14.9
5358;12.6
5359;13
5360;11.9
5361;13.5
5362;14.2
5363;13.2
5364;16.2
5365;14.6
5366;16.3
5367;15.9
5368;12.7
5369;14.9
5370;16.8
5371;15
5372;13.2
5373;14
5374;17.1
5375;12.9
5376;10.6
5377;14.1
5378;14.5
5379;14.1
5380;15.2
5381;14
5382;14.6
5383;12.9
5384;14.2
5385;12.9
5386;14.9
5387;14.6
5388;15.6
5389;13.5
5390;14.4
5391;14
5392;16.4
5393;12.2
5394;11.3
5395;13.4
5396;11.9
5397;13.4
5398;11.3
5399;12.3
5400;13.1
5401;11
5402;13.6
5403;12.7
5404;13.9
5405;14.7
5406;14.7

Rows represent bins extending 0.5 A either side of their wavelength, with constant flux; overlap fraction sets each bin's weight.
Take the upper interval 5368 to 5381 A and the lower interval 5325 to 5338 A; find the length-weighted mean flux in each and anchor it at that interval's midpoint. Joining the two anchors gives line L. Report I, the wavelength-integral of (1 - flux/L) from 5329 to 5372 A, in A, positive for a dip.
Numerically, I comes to -1.7 A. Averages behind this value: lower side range 12.6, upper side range 14.3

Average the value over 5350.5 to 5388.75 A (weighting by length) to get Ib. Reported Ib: 14.3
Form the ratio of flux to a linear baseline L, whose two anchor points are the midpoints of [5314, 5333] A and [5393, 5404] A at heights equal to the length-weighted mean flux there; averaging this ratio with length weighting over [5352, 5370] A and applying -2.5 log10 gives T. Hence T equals -0.12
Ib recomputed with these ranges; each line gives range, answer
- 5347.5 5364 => 14.2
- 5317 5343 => 13.1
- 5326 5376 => 13.8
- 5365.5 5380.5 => 14.5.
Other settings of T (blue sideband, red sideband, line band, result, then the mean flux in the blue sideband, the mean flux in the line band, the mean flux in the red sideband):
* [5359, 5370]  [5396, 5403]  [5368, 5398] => -0.05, 14.4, 14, 12.4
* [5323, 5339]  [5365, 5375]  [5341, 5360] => 0.00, 12.7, 13.9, 15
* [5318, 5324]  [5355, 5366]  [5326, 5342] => 0.11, 14.3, 12.9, 14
